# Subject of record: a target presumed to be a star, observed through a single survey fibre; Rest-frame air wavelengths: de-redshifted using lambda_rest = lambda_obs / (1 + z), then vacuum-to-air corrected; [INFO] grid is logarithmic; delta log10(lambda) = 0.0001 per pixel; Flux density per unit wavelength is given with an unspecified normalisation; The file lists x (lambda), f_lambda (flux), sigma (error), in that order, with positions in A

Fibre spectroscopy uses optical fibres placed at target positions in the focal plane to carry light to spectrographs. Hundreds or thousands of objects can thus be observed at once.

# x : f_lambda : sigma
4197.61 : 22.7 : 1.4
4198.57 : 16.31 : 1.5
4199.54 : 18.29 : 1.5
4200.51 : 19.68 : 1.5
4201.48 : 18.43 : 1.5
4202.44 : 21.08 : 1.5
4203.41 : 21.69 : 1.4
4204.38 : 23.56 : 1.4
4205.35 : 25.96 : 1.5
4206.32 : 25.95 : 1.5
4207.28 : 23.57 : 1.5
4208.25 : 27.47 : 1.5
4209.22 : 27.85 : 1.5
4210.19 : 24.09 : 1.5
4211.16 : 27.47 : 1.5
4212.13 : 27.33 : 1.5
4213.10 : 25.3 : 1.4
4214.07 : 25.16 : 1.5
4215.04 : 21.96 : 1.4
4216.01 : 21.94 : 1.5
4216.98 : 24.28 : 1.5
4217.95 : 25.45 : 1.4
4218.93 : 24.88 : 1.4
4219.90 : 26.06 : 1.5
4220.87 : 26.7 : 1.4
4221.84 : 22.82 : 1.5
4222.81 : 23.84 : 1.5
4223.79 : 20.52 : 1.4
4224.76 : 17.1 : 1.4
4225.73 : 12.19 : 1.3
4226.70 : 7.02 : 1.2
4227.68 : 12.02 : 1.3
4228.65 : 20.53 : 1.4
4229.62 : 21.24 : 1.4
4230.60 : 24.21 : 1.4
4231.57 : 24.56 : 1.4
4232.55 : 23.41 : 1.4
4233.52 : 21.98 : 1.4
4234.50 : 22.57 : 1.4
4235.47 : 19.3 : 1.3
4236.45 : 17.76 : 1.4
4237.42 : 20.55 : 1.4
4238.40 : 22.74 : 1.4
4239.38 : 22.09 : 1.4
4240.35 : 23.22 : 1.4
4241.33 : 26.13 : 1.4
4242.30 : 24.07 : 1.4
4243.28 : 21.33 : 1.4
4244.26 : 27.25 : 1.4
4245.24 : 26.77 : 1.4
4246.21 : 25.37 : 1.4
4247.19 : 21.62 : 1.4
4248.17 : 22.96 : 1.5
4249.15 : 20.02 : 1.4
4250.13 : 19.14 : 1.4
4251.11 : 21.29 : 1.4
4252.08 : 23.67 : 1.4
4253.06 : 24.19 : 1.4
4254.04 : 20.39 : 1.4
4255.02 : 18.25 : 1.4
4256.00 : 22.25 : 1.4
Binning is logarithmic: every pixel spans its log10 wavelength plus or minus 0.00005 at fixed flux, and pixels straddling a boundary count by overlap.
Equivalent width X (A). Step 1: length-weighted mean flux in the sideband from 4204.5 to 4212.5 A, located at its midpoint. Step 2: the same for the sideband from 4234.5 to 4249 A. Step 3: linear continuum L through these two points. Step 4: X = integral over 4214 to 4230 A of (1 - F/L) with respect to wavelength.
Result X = 2.7 A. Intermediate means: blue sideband 26.1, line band 20.7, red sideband 22.9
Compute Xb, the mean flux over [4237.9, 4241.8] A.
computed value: 23.5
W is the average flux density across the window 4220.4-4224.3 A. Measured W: 23.4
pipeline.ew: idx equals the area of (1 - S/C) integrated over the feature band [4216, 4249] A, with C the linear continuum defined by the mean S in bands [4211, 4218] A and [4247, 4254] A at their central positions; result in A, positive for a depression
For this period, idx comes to 1.9 A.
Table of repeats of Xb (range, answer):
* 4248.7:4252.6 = 21.1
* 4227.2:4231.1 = 19.6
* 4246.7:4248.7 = 22.2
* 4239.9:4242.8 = 24.5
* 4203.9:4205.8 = 24.7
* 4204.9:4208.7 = 25.8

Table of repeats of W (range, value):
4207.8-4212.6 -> 26.8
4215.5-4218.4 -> 23.9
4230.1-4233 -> 24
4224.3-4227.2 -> 12.1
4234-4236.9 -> 19.9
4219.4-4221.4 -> 26.4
